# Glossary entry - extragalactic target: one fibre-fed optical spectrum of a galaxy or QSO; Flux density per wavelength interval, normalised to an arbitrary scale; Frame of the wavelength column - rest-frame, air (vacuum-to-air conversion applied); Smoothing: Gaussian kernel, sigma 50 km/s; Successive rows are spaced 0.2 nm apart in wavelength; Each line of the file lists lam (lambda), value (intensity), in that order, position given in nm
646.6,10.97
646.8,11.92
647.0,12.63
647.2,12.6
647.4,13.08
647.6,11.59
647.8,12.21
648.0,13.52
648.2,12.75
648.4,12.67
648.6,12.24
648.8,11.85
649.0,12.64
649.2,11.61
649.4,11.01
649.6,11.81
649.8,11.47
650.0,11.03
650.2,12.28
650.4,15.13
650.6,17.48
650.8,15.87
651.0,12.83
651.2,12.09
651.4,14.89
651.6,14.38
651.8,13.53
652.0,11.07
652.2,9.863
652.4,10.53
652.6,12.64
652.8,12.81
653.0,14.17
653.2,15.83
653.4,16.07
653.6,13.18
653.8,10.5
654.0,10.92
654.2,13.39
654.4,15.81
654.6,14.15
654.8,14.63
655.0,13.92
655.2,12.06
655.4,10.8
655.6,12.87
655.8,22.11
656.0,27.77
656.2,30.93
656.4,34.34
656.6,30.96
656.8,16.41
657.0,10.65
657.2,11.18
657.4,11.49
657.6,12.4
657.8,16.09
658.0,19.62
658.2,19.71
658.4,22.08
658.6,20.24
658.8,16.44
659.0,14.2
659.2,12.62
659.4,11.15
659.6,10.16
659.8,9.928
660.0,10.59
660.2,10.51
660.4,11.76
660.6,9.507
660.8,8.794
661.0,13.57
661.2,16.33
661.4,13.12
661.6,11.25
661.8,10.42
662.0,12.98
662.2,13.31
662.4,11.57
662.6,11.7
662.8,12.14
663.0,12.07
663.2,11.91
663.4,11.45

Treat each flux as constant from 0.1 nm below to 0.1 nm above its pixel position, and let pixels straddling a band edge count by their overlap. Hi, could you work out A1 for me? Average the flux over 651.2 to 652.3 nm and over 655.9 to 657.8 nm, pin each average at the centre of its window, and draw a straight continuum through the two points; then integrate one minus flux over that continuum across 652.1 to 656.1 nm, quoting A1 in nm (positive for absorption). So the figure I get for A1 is 0.52 nm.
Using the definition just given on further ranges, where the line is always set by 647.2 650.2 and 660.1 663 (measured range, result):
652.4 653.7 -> -0.192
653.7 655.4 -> -0.141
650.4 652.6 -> -0.223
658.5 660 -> -0.172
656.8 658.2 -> -0.259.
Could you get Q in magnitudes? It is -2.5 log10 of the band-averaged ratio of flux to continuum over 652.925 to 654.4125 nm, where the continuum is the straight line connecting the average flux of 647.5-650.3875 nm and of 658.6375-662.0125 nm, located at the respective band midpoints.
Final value -0.13 mag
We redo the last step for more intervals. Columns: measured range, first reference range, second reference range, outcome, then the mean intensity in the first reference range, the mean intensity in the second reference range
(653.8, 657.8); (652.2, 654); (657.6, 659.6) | -0.16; 12.9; 16.3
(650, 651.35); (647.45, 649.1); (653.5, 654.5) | -0.12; 12.5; 12.8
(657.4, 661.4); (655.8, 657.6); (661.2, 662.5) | 0.20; 21.2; 12.4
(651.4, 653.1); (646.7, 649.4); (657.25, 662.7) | 0.02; 12.4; 13.4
